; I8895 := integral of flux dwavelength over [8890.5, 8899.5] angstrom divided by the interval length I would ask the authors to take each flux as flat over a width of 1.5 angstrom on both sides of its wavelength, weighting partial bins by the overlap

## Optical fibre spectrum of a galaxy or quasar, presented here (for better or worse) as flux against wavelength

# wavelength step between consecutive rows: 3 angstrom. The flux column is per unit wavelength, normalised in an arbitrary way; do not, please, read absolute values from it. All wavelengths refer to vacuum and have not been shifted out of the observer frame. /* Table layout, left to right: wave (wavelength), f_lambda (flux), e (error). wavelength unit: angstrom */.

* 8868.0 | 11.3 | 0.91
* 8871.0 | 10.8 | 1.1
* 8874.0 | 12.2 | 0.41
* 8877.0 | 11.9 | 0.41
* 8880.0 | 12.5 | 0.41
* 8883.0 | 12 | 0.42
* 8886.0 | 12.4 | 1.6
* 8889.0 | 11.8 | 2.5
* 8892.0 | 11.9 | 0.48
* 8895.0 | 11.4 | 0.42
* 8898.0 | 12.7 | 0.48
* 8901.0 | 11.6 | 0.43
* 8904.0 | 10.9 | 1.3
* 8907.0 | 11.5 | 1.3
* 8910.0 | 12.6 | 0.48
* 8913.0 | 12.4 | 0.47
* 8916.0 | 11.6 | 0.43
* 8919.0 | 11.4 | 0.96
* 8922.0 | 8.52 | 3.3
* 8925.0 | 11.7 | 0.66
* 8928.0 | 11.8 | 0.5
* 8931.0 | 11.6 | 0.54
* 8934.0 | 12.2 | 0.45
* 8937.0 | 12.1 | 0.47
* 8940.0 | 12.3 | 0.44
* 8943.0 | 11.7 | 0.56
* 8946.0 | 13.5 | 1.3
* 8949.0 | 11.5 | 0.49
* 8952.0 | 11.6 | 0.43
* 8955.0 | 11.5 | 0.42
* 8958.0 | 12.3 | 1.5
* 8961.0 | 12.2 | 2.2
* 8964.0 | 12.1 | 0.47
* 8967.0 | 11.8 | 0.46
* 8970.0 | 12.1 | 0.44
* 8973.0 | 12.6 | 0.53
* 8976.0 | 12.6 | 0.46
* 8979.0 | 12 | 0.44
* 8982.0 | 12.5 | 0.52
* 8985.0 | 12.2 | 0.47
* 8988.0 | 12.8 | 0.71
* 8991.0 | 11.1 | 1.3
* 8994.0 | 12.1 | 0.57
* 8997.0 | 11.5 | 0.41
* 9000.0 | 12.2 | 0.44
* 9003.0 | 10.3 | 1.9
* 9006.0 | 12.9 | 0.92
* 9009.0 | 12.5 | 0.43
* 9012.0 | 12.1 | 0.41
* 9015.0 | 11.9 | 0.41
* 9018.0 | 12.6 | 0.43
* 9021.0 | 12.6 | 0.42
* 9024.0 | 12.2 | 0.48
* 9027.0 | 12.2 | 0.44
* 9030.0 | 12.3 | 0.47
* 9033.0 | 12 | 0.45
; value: 12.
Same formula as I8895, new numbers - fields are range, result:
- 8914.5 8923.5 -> 10.5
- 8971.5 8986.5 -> 12.4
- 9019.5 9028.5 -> 12.3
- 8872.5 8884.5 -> 12.2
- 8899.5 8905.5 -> 11.2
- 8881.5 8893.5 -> 12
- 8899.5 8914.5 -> 11.8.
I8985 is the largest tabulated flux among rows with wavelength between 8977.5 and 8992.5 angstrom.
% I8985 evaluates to 12.8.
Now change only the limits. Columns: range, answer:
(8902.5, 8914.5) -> 12.6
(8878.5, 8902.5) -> 12.7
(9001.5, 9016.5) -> 12.9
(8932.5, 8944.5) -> 12.3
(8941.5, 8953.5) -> 13.5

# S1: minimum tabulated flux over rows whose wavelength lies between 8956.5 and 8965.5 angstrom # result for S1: 12.1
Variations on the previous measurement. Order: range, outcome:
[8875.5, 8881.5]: 11.9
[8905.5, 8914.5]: 11.5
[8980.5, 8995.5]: 11.1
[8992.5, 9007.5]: 10.3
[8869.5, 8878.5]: 10.8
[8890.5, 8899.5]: 11.4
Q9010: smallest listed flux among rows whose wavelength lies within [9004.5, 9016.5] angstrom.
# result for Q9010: 11.9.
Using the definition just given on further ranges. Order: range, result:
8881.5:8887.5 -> 12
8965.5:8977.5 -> 11.8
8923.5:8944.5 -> 11.6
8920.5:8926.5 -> 8.52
